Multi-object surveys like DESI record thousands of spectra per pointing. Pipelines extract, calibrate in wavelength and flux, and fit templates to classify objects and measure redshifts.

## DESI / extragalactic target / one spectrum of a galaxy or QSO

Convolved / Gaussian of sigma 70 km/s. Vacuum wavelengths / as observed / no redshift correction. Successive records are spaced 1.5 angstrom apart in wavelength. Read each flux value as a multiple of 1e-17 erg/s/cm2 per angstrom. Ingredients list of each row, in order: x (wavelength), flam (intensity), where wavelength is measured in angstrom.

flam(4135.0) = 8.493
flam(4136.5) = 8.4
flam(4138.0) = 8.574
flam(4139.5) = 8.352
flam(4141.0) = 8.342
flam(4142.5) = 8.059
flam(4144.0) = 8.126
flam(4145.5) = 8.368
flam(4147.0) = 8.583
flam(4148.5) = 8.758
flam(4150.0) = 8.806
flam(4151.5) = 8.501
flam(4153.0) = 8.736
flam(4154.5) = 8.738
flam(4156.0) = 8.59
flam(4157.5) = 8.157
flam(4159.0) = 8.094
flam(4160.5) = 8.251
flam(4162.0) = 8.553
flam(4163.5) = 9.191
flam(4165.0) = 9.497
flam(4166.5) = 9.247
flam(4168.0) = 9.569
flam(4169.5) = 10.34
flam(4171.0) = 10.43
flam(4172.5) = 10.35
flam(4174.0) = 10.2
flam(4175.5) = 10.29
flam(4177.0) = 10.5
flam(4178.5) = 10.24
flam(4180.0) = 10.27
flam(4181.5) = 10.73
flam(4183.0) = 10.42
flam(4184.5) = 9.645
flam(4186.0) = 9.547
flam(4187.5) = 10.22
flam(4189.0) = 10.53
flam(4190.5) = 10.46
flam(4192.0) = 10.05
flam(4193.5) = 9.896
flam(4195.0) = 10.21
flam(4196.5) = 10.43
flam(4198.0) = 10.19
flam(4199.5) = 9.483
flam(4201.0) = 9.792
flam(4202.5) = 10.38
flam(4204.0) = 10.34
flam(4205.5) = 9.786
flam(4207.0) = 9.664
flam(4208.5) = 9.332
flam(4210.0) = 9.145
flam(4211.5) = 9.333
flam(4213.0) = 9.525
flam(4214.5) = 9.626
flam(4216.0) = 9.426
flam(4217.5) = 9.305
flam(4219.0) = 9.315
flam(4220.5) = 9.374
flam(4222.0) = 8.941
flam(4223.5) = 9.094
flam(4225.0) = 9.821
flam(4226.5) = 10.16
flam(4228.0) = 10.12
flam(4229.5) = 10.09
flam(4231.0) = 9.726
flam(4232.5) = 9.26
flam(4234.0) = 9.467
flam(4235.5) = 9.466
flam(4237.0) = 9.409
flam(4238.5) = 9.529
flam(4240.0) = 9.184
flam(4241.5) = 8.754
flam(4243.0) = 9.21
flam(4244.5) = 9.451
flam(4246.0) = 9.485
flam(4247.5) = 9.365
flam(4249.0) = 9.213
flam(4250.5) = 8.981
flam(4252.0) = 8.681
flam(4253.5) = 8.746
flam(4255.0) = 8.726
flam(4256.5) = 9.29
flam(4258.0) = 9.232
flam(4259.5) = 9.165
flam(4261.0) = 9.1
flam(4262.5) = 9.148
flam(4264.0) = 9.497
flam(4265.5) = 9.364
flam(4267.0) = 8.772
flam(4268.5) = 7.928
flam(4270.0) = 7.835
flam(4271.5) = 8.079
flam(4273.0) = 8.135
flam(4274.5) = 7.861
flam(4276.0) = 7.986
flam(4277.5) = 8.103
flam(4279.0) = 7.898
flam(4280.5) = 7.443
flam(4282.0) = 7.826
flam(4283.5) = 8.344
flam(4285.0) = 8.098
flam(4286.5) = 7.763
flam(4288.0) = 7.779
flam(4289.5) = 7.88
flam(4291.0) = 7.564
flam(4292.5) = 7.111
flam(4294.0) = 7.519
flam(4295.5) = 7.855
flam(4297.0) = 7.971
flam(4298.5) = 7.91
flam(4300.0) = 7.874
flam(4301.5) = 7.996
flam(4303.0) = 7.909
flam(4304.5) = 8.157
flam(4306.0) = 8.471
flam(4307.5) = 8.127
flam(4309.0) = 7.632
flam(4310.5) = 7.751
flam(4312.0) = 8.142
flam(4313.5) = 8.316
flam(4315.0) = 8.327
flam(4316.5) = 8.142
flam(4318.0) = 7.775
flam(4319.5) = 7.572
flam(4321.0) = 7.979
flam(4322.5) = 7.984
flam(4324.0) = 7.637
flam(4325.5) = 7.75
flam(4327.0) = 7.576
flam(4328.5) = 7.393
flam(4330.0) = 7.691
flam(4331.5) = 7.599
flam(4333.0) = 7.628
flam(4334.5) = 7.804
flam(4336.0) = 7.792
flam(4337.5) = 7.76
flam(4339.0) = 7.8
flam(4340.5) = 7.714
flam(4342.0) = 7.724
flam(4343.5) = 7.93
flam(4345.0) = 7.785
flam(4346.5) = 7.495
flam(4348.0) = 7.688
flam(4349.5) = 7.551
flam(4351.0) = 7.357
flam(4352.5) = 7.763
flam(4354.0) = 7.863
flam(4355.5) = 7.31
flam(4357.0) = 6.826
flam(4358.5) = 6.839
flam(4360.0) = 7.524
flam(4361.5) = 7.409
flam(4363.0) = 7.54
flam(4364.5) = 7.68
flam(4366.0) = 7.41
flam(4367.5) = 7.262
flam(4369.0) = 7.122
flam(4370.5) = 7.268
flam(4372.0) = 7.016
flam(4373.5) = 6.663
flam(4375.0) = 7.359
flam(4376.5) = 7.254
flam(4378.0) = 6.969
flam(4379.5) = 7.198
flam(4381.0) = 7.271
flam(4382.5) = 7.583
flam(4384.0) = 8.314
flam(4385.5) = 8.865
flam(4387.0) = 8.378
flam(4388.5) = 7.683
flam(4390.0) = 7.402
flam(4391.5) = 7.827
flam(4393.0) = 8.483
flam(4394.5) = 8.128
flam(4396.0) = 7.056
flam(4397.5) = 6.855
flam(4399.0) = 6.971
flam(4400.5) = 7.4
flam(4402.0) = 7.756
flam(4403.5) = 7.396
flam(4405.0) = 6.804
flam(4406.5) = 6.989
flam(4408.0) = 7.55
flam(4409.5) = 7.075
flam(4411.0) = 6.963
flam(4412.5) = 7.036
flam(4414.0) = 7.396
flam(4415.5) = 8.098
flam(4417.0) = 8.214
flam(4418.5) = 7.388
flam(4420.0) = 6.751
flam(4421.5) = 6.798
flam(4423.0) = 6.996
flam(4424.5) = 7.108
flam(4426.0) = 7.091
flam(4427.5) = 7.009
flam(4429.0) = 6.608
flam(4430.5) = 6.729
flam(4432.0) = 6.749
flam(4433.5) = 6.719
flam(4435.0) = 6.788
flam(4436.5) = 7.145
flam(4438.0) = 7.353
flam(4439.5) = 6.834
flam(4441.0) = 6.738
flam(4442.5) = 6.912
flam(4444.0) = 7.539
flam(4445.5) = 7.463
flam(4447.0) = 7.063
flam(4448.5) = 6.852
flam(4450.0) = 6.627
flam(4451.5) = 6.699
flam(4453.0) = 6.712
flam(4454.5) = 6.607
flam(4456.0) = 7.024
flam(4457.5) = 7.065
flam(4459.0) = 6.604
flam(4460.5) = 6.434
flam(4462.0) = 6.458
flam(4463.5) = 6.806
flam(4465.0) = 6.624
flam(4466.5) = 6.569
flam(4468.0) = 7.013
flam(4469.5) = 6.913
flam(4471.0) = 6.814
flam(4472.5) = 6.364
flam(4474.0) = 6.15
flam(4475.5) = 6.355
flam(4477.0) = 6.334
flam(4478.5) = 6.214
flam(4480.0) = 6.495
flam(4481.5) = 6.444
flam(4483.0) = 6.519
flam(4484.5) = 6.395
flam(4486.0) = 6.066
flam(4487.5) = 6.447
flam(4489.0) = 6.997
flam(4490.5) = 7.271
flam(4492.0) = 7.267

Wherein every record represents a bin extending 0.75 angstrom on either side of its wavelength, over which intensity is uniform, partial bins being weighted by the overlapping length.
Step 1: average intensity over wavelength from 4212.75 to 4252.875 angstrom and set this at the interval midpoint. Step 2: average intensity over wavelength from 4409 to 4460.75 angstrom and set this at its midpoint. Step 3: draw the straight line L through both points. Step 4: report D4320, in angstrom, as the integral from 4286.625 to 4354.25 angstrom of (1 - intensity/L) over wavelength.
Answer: 4.5 angstrom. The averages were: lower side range 9.4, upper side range 7.01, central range 7.8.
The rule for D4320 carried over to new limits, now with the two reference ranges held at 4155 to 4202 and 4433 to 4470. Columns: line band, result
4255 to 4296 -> 2.3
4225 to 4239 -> -0.7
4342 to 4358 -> 0.8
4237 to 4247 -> -0.2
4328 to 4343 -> 0.7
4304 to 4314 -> 0.4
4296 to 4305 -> 0.5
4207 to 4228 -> -0.2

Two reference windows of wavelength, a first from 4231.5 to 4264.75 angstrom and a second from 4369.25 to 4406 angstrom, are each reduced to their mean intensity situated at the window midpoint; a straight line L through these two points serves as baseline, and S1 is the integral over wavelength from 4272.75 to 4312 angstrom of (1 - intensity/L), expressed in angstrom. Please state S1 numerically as 3.5 angstrom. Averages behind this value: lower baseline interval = 9.2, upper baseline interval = 7.49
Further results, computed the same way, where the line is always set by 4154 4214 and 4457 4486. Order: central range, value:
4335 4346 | 0.3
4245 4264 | -0.3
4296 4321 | 1.1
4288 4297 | 0.9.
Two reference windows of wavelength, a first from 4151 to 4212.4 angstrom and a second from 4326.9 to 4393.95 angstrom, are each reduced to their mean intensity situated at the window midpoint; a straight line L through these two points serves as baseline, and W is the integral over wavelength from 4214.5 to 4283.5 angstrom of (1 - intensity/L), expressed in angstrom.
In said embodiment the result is -0.8 angstrom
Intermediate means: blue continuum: 9.7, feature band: 9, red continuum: 7.57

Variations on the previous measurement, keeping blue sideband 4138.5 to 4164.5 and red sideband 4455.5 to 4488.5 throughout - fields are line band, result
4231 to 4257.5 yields -4.25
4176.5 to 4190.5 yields -3.28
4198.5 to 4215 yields -3.08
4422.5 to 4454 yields -0.85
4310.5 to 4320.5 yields -0.70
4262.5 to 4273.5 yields -1.10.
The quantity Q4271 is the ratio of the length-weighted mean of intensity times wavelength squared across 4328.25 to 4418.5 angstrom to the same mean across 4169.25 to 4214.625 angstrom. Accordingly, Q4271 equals 0.81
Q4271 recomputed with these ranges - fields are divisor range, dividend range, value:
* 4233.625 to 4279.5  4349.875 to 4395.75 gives 0.89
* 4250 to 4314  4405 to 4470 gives 0.91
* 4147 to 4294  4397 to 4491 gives 0.83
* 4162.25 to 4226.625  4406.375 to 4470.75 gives 0.79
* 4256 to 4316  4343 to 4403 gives 0.96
